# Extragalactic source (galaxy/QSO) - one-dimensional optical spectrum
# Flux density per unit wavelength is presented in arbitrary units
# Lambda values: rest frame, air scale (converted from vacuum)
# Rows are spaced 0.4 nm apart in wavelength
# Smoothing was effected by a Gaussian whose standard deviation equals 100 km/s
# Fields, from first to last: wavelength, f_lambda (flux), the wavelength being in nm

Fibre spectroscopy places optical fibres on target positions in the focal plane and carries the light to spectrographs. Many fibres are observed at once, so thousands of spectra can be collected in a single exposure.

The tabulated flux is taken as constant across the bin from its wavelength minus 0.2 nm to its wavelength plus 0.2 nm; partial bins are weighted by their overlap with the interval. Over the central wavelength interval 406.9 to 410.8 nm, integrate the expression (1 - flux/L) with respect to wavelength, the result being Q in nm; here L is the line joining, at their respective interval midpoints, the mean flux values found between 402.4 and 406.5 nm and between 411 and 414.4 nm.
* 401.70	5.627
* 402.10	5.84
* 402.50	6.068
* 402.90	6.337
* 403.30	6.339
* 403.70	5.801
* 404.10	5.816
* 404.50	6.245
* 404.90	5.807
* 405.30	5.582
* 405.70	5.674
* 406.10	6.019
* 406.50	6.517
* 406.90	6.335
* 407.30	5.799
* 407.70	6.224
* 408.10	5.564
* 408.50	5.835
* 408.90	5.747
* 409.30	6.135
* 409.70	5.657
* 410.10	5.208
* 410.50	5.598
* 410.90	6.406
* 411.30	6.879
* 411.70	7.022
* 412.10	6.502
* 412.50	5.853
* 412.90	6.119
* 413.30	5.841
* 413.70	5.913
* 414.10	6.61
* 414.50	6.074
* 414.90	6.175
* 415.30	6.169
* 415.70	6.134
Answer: 0.24 nm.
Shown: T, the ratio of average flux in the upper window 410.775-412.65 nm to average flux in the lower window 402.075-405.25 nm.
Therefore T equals 1.09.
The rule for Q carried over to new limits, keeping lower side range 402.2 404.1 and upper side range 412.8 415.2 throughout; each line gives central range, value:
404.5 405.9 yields 0.08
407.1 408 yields 0.02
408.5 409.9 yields 0.06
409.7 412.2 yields -0.04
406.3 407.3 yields -0.03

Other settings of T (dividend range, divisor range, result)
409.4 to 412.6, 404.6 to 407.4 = 1.03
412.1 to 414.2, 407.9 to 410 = 1.06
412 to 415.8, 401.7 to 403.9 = 1.02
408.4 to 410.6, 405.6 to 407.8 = 0.93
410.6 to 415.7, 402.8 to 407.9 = 1.04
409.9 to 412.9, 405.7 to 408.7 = 1.03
